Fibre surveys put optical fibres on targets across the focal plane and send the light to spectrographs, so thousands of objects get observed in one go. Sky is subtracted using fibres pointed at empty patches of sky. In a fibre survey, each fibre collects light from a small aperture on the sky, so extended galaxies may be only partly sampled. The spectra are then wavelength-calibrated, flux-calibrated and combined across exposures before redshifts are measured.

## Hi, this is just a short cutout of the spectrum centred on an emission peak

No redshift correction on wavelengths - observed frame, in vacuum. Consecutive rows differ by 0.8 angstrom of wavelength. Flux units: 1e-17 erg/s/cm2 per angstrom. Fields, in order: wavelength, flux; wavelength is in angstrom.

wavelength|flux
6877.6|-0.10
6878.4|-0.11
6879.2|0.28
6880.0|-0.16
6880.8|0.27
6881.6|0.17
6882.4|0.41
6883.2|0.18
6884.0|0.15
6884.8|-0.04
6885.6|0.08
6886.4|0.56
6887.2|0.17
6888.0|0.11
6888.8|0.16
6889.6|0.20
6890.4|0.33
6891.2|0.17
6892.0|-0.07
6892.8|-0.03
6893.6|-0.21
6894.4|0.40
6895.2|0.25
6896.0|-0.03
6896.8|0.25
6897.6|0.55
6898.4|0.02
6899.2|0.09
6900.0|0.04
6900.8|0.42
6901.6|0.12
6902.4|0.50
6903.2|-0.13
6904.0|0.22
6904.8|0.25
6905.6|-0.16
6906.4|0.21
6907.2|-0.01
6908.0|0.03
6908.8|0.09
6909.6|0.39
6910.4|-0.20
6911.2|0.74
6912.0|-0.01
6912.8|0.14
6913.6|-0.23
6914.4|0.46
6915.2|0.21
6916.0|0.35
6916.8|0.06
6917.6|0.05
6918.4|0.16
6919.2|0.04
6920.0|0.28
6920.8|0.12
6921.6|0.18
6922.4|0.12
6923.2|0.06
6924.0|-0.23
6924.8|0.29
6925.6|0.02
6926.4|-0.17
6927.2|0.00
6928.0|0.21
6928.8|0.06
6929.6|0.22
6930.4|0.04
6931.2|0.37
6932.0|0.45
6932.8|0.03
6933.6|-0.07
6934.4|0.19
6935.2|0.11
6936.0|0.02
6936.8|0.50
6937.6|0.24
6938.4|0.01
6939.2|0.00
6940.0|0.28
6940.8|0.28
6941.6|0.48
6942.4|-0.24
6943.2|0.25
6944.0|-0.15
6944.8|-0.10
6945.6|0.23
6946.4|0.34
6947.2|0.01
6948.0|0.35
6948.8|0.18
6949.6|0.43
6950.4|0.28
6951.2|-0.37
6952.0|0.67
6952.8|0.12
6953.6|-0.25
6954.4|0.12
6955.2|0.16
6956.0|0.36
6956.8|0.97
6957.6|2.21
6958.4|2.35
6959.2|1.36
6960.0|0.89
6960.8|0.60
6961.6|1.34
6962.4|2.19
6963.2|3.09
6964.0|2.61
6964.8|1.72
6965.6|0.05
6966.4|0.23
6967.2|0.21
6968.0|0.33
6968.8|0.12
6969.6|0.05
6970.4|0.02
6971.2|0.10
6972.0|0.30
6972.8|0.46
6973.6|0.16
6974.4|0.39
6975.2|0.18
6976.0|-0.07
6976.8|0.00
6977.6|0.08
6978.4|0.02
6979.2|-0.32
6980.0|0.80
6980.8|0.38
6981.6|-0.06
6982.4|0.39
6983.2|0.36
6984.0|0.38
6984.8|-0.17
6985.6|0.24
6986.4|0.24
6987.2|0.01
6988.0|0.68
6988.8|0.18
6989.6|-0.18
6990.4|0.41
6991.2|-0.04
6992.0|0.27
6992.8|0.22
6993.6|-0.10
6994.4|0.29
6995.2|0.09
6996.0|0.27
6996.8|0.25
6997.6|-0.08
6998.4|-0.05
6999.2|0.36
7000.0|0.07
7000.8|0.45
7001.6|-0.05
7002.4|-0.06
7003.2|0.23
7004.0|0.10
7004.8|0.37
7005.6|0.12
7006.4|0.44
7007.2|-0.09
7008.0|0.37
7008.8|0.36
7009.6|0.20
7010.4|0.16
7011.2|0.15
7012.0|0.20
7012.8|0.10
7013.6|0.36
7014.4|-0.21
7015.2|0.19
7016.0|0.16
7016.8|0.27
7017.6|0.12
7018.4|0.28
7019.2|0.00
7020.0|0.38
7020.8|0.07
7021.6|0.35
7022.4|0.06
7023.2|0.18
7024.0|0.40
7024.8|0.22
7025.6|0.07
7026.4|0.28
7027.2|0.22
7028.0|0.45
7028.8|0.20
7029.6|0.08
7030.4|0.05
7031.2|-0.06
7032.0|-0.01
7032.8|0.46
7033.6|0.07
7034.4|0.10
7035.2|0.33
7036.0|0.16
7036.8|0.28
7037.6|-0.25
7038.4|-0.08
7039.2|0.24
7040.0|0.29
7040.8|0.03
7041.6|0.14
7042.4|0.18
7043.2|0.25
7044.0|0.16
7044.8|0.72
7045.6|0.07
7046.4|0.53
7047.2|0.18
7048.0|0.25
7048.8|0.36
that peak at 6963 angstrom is [O II]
